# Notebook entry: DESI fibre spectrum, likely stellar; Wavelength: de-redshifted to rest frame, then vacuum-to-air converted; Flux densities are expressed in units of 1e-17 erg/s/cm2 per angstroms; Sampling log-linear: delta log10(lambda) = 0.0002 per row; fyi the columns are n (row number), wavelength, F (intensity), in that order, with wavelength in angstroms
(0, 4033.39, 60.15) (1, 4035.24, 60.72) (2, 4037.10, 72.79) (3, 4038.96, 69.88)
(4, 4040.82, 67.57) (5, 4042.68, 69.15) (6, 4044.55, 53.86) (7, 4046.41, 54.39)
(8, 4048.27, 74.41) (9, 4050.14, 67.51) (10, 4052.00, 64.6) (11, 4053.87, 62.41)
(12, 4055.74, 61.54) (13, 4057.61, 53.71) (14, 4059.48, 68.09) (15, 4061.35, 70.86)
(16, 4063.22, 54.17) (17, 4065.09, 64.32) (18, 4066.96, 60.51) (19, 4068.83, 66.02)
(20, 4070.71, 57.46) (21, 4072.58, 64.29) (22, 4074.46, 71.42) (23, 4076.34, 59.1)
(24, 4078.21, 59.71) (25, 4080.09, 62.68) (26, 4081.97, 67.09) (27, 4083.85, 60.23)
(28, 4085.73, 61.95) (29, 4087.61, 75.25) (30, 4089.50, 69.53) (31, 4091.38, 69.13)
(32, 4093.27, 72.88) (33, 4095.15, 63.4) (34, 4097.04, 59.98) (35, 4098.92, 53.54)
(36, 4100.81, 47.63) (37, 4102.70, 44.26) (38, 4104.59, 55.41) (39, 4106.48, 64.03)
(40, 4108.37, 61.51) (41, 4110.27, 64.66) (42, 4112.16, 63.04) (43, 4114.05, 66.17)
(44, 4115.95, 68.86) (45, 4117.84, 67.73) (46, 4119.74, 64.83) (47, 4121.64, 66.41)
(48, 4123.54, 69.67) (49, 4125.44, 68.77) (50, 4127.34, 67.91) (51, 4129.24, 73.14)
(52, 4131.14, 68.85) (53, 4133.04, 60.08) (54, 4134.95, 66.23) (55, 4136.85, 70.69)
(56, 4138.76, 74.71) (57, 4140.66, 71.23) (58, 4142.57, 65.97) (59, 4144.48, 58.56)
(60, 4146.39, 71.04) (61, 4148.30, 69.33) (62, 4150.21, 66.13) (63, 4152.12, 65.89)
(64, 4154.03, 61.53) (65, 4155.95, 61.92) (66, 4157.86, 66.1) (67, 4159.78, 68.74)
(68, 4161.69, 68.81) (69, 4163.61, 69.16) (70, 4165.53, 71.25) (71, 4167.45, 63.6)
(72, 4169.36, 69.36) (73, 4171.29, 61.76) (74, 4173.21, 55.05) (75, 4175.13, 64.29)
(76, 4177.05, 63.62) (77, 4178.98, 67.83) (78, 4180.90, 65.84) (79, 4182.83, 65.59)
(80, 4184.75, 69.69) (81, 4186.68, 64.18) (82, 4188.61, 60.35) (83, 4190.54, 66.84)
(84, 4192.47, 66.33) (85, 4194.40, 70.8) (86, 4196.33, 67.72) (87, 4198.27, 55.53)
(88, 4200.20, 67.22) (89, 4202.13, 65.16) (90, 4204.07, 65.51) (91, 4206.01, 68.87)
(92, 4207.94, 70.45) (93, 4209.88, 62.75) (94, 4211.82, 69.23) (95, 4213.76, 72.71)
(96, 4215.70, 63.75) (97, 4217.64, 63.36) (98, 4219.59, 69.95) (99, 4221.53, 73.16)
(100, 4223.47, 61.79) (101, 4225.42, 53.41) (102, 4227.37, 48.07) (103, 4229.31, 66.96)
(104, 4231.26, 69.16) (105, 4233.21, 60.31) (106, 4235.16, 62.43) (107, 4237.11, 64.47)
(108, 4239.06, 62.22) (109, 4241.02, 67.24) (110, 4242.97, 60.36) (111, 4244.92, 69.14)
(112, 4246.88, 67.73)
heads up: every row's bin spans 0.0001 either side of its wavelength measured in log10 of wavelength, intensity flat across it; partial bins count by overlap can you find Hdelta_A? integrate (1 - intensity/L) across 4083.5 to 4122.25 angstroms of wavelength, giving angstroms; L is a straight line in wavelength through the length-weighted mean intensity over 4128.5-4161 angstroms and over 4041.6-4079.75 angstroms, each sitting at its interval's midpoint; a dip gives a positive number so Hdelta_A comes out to 1.2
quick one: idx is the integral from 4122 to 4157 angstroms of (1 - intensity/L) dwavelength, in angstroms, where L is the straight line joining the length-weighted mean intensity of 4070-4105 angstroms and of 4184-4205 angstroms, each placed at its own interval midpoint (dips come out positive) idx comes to -2.0 angstroms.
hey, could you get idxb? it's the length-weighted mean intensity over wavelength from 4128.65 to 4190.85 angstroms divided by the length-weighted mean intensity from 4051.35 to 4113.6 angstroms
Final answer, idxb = 1.1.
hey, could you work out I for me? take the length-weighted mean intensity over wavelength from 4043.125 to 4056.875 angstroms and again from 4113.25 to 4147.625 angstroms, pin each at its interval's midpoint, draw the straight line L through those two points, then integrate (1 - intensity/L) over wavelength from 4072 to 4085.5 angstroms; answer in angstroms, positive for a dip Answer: 0.24 angstroms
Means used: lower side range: 62.7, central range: 63.4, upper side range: 67.8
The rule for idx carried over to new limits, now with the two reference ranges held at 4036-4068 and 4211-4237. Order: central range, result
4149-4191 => -0.80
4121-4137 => -0.94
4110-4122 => -0.36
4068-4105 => 1.14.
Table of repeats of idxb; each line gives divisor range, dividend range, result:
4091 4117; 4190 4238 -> 1.07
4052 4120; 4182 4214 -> 1.06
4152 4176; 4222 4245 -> 0.95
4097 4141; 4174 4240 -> 1.01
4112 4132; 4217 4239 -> 0.93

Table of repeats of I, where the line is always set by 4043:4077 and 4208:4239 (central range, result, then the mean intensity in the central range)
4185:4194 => -0.18 angstroms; 65.2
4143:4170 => -1.20 angstroms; 66.5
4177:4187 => -0.41 angstroms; 66.5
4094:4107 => 1.59 angstroms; 55.5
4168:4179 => 0.09 angstroms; 63.3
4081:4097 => -0.99 angstroms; 67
